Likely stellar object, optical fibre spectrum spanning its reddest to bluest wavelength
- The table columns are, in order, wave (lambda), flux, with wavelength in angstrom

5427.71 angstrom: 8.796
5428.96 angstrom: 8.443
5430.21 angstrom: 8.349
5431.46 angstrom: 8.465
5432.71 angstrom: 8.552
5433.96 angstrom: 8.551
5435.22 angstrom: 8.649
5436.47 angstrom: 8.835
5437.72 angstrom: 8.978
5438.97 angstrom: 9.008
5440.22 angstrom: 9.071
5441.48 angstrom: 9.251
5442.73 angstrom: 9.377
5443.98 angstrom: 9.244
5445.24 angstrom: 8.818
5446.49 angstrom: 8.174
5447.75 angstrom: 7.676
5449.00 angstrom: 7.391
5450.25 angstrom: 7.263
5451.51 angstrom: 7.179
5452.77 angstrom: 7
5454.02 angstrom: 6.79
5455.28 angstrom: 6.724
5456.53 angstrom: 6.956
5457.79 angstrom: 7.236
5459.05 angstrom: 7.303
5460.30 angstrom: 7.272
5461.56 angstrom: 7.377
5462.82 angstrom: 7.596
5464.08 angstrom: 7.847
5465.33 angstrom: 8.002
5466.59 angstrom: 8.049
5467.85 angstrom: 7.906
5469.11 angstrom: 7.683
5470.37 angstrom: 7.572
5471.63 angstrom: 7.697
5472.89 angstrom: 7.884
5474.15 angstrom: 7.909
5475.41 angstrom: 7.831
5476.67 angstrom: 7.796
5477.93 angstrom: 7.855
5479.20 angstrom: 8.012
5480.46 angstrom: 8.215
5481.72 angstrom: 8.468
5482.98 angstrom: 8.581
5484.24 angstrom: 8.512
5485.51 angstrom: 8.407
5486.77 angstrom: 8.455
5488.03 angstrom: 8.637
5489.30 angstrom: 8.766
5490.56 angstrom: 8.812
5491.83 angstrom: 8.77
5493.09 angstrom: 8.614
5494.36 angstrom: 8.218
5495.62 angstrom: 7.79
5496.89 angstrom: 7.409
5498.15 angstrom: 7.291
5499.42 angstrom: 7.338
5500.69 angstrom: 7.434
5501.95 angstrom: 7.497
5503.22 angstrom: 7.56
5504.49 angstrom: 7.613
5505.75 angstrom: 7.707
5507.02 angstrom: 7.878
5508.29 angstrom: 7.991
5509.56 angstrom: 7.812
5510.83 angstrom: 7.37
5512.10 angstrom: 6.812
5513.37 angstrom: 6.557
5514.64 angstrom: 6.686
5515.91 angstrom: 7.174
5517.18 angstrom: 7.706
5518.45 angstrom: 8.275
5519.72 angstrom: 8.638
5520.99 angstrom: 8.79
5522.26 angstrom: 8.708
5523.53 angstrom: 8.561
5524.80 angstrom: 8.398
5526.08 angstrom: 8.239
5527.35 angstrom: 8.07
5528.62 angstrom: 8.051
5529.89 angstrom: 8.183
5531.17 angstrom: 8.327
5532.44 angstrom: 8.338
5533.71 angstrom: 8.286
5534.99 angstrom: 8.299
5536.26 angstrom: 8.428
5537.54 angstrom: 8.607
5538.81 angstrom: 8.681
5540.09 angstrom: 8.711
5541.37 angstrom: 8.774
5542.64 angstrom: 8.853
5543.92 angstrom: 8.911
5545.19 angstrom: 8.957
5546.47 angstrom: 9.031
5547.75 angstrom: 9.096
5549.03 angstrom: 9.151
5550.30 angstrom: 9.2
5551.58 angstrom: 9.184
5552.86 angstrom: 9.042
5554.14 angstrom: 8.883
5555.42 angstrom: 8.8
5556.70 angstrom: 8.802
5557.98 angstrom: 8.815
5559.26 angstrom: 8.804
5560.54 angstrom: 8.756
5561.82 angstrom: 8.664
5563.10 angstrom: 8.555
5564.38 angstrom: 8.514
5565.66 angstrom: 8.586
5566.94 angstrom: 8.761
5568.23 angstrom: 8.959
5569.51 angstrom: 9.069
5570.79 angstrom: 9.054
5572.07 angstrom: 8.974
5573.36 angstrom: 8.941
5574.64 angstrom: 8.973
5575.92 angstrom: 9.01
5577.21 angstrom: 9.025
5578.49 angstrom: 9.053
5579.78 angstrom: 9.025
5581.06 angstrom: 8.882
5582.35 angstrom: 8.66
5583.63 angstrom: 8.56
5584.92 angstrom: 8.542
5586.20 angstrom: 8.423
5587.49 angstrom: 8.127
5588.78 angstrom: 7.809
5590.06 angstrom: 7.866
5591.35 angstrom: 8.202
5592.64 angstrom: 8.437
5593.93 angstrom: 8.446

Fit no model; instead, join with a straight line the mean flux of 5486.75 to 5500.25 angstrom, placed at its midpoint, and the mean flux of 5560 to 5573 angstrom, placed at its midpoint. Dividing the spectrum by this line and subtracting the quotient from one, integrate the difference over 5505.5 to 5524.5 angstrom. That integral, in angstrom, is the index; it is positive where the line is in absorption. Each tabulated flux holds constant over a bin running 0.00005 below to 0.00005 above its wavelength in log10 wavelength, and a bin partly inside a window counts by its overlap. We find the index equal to 1.3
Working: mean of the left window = 8.16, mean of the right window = 8.79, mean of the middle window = 7.79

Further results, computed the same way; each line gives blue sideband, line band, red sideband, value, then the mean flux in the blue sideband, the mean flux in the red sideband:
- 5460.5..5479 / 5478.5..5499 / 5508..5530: -1.3 angstrom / 7.78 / 7.88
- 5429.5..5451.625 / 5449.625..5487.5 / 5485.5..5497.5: 3.3 angstrom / 8.52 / 8.39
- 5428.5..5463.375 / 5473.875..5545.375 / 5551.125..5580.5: 3.2 angstrom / 8.05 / 8.88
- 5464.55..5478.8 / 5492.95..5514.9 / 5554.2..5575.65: 1.8 angstrom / 7.84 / 8.82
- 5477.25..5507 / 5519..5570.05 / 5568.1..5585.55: -0.6 angstrom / 8.08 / 8.91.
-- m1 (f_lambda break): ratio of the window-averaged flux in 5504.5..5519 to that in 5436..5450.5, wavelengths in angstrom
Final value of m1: 0.86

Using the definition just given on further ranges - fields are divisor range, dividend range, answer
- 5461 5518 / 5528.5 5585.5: 1.12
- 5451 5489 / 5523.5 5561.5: 1.12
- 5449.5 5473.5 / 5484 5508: 1.08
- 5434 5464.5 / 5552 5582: 1.11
